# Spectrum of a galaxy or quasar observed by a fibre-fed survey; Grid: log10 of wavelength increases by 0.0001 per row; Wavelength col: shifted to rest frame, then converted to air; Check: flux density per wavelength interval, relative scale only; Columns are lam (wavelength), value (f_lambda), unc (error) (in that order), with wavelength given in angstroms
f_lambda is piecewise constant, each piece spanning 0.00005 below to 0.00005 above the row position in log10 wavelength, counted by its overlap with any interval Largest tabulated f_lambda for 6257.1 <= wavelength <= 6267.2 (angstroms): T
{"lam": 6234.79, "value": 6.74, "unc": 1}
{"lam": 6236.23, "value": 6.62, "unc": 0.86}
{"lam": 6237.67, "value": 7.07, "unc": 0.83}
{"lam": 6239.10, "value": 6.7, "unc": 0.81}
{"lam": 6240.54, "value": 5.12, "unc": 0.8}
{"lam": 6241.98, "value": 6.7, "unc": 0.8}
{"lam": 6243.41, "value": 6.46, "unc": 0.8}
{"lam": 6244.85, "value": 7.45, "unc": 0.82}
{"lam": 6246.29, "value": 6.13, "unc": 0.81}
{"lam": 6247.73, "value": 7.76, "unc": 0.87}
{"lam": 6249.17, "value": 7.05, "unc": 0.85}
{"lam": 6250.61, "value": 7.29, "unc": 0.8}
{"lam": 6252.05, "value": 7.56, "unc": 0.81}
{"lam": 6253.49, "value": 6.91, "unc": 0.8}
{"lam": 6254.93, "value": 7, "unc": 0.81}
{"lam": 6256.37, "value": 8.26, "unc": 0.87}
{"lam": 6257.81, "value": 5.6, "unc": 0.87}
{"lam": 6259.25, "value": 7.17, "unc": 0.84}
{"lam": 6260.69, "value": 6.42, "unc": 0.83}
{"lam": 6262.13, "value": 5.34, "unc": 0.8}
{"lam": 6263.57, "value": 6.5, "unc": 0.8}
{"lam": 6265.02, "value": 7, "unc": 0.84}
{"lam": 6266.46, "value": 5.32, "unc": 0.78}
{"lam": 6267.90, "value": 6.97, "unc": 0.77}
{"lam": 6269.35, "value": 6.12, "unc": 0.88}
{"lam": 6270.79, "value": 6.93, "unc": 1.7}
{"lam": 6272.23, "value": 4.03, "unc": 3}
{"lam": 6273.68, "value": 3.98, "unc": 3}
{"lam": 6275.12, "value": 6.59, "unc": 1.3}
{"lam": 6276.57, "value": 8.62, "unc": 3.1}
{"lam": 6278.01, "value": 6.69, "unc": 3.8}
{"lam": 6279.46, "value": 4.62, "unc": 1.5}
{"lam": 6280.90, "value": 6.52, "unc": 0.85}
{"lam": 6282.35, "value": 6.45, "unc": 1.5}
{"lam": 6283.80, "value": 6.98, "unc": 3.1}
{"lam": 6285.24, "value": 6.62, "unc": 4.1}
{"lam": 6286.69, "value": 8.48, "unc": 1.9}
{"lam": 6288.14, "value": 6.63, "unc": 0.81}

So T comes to 7.17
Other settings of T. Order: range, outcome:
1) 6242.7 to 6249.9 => 7.76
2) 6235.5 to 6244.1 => 7.07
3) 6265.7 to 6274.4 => 6.97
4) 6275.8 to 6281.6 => 8.62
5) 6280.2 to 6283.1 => 6.52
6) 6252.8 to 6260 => 8.26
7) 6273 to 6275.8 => 6.59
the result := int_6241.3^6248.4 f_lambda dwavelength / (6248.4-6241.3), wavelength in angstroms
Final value 6.9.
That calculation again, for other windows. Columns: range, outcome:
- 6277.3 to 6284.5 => 6.24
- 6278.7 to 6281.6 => 5.58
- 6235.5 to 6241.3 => 6.37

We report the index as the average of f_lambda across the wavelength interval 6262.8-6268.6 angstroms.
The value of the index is 6.44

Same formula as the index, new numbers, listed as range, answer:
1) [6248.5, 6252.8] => 7.3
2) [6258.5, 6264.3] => 6.35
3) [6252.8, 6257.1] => 7.39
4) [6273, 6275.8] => 5.29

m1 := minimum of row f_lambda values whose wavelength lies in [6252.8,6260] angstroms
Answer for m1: 5.6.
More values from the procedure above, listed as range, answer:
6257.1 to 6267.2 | 5.32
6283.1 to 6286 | 6.62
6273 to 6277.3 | 3.98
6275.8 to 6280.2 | 4.62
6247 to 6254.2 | 6.91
